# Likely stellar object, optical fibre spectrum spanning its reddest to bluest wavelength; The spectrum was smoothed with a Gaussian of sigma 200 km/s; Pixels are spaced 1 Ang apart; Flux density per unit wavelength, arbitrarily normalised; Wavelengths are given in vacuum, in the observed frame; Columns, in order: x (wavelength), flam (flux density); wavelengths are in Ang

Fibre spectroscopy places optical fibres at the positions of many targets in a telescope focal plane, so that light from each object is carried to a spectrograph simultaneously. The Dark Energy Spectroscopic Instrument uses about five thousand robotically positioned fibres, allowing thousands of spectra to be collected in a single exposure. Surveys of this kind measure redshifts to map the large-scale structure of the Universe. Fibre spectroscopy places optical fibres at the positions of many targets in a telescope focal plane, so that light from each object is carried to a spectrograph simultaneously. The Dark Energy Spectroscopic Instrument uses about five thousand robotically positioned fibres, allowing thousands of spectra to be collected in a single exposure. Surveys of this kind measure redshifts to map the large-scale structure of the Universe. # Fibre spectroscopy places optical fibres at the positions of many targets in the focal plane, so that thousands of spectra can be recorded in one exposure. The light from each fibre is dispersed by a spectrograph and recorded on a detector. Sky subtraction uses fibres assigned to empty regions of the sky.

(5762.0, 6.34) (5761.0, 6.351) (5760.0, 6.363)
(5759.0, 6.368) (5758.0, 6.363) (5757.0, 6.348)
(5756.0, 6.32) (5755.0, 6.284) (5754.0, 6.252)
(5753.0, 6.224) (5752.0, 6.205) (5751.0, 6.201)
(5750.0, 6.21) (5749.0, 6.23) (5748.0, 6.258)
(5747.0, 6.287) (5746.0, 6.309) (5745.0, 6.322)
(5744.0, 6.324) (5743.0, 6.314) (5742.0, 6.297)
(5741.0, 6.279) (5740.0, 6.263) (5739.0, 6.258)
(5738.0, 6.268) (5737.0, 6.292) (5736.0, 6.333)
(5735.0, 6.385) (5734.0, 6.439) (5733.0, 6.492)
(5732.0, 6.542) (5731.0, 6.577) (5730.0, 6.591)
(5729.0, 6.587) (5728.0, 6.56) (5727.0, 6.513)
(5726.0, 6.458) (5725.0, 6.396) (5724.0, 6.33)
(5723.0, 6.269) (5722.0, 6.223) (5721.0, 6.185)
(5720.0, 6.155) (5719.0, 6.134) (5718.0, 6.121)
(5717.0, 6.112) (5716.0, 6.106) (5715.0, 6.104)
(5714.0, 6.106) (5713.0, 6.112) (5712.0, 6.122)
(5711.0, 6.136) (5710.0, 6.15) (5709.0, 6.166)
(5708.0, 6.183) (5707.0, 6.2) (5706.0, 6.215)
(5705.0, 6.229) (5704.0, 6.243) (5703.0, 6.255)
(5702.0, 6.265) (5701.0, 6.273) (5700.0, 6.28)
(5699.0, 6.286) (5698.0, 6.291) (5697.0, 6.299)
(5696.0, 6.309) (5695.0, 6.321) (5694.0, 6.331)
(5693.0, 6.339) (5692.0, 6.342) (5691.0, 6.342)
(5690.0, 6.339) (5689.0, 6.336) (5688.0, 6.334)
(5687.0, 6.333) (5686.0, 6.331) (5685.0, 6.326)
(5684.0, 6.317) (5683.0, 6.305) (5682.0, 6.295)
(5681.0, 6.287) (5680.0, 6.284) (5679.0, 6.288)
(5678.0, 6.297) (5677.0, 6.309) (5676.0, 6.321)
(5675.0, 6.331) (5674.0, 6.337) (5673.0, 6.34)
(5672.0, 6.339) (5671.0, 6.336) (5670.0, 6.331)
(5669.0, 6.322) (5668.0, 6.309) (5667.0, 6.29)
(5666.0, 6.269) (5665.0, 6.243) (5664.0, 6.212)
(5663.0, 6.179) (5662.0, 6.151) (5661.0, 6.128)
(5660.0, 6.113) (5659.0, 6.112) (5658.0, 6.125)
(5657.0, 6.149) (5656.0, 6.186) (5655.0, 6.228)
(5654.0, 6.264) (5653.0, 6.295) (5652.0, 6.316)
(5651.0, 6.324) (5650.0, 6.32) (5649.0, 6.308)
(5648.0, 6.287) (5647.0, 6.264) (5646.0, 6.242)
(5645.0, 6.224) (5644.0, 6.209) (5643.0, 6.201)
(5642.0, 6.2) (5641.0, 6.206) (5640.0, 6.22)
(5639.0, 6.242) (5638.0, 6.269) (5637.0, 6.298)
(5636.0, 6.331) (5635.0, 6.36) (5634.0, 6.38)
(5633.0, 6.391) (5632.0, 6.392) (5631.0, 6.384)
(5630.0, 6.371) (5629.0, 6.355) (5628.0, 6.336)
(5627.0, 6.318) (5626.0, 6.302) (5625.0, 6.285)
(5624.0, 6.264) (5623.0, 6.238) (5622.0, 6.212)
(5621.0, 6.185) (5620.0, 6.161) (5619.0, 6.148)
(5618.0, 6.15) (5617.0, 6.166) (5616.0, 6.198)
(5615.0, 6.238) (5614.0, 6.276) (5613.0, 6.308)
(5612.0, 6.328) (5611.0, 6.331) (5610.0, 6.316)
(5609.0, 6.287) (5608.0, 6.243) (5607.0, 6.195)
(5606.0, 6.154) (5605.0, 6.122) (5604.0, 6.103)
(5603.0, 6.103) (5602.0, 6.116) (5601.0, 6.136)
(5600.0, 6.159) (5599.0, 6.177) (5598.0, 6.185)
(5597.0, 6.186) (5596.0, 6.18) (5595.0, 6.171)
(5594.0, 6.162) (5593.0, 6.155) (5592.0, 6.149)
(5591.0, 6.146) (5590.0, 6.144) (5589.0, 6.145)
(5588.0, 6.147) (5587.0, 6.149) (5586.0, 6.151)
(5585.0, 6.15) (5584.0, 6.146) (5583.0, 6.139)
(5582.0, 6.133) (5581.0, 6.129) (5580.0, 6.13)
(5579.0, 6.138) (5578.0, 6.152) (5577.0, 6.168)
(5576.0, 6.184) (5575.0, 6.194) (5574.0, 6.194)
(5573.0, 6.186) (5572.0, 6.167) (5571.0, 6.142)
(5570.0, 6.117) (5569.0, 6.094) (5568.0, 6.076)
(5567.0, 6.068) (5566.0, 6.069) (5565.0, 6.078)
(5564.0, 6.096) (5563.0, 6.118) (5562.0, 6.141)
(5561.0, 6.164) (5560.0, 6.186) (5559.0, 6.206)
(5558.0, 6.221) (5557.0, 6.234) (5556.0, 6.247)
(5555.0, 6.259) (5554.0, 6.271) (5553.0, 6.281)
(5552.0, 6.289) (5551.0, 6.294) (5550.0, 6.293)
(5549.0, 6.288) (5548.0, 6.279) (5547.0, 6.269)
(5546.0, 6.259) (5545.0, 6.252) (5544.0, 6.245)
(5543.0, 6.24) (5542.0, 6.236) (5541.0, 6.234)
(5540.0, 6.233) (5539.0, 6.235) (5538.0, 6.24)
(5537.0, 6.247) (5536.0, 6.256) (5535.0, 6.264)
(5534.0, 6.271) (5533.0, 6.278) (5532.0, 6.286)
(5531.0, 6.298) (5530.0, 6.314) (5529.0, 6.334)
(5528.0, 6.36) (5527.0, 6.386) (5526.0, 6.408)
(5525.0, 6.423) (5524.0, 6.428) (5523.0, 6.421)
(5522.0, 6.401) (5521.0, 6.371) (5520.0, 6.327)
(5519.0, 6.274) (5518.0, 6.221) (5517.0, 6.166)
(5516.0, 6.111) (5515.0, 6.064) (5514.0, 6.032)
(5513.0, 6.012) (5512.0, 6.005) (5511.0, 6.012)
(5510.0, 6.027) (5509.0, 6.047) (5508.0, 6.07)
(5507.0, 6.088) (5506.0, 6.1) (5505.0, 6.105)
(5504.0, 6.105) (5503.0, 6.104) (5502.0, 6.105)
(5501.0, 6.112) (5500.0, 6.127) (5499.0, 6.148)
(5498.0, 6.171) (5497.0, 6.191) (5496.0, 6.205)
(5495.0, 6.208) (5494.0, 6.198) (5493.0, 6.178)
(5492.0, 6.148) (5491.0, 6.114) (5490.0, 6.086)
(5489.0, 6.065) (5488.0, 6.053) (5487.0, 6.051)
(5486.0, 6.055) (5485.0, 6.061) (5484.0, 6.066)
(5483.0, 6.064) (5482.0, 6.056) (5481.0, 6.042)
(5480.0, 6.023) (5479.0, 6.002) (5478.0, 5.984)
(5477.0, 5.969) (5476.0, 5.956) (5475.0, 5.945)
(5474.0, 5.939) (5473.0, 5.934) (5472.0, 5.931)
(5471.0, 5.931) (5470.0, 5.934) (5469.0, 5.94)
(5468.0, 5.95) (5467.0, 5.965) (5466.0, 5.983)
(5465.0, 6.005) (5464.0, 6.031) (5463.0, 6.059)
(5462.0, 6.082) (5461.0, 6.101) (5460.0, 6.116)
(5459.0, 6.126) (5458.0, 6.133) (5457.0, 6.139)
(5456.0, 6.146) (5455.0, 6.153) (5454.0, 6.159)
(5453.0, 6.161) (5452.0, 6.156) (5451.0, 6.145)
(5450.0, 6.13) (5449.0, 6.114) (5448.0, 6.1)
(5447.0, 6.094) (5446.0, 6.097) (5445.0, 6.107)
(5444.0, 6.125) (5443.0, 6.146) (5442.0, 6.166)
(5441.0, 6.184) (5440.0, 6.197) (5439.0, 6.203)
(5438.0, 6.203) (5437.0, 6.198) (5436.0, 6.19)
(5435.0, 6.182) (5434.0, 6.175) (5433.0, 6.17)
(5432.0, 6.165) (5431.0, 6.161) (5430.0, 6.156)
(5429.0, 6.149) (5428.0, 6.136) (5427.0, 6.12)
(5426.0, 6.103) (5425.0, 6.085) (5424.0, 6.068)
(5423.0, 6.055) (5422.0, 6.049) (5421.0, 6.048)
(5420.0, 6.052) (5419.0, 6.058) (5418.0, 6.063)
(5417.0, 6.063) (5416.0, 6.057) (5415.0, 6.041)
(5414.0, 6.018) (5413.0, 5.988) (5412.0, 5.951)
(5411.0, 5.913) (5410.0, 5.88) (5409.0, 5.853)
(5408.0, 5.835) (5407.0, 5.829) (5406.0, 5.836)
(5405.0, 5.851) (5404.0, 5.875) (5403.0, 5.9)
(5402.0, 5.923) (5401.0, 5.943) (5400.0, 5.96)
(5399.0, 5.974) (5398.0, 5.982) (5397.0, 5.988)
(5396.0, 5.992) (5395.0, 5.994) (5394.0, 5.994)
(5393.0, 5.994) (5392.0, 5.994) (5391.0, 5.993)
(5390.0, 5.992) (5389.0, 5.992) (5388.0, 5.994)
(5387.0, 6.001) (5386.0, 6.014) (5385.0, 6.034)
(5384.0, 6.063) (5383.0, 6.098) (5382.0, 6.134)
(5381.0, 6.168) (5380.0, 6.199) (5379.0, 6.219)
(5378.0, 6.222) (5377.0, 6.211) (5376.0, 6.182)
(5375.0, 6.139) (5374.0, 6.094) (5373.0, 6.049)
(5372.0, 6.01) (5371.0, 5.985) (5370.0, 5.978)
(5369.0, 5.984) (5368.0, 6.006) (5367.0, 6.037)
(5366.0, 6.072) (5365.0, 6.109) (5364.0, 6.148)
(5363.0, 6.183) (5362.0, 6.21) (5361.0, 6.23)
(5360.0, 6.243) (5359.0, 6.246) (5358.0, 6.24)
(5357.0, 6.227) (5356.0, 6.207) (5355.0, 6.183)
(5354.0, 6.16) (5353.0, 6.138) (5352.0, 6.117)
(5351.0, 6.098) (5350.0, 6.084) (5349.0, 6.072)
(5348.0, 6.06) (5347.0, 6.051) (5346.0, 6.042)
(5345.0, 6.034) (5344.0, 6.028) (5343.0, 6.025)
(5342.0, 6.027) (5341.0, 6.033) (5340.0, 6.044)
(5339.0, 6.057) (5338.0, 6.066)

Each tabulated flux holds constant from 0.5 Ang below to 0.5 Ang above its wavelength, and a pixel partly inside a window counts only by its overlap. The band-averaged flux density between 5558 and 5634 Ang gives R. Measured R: 6.19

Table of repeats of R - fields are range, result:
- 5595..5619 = 6.2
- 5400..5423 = 5.96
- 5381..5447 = 6.04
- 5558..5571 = 6.12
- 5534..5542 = 6.25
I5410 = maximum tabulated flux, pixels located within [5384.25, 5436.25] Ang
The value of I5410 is 6.19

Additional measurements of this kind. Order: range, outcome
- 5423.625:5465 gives 6.203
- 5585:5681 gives 6.392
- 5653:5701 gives 6.342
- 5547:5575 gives 6.294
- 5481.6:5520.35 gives 6.327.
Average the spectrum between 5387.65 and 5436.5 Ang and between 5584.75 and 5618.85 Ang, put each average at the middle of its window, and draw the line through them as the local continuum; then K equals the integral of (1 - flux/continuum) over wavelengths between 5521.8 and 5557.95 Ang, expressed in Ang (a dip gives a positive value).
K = -0.95 Ang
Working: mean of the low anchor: 6.02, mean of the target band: 6.29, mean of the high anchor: 6.19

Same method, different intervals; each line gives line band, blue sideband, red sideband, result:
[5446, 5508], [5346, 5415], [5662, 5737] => 0.5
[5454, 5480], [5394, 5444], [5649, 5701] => 0.3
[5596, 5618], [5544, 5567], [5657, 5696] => 0.1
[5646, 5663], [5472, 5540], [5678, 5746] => 0.1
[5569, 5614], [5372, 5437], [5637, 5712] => 0.2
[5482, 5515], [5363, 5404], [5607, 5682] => 0.2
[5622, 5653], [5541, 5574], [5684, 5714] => -0.3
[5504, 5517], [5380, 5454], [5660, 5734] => 0.1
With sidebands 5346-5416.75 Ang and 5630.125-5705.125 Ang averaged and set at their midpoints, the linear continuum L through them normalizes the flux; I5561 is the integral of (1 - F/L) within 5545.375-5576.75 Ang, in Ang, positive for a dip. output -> 0.0 Ang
